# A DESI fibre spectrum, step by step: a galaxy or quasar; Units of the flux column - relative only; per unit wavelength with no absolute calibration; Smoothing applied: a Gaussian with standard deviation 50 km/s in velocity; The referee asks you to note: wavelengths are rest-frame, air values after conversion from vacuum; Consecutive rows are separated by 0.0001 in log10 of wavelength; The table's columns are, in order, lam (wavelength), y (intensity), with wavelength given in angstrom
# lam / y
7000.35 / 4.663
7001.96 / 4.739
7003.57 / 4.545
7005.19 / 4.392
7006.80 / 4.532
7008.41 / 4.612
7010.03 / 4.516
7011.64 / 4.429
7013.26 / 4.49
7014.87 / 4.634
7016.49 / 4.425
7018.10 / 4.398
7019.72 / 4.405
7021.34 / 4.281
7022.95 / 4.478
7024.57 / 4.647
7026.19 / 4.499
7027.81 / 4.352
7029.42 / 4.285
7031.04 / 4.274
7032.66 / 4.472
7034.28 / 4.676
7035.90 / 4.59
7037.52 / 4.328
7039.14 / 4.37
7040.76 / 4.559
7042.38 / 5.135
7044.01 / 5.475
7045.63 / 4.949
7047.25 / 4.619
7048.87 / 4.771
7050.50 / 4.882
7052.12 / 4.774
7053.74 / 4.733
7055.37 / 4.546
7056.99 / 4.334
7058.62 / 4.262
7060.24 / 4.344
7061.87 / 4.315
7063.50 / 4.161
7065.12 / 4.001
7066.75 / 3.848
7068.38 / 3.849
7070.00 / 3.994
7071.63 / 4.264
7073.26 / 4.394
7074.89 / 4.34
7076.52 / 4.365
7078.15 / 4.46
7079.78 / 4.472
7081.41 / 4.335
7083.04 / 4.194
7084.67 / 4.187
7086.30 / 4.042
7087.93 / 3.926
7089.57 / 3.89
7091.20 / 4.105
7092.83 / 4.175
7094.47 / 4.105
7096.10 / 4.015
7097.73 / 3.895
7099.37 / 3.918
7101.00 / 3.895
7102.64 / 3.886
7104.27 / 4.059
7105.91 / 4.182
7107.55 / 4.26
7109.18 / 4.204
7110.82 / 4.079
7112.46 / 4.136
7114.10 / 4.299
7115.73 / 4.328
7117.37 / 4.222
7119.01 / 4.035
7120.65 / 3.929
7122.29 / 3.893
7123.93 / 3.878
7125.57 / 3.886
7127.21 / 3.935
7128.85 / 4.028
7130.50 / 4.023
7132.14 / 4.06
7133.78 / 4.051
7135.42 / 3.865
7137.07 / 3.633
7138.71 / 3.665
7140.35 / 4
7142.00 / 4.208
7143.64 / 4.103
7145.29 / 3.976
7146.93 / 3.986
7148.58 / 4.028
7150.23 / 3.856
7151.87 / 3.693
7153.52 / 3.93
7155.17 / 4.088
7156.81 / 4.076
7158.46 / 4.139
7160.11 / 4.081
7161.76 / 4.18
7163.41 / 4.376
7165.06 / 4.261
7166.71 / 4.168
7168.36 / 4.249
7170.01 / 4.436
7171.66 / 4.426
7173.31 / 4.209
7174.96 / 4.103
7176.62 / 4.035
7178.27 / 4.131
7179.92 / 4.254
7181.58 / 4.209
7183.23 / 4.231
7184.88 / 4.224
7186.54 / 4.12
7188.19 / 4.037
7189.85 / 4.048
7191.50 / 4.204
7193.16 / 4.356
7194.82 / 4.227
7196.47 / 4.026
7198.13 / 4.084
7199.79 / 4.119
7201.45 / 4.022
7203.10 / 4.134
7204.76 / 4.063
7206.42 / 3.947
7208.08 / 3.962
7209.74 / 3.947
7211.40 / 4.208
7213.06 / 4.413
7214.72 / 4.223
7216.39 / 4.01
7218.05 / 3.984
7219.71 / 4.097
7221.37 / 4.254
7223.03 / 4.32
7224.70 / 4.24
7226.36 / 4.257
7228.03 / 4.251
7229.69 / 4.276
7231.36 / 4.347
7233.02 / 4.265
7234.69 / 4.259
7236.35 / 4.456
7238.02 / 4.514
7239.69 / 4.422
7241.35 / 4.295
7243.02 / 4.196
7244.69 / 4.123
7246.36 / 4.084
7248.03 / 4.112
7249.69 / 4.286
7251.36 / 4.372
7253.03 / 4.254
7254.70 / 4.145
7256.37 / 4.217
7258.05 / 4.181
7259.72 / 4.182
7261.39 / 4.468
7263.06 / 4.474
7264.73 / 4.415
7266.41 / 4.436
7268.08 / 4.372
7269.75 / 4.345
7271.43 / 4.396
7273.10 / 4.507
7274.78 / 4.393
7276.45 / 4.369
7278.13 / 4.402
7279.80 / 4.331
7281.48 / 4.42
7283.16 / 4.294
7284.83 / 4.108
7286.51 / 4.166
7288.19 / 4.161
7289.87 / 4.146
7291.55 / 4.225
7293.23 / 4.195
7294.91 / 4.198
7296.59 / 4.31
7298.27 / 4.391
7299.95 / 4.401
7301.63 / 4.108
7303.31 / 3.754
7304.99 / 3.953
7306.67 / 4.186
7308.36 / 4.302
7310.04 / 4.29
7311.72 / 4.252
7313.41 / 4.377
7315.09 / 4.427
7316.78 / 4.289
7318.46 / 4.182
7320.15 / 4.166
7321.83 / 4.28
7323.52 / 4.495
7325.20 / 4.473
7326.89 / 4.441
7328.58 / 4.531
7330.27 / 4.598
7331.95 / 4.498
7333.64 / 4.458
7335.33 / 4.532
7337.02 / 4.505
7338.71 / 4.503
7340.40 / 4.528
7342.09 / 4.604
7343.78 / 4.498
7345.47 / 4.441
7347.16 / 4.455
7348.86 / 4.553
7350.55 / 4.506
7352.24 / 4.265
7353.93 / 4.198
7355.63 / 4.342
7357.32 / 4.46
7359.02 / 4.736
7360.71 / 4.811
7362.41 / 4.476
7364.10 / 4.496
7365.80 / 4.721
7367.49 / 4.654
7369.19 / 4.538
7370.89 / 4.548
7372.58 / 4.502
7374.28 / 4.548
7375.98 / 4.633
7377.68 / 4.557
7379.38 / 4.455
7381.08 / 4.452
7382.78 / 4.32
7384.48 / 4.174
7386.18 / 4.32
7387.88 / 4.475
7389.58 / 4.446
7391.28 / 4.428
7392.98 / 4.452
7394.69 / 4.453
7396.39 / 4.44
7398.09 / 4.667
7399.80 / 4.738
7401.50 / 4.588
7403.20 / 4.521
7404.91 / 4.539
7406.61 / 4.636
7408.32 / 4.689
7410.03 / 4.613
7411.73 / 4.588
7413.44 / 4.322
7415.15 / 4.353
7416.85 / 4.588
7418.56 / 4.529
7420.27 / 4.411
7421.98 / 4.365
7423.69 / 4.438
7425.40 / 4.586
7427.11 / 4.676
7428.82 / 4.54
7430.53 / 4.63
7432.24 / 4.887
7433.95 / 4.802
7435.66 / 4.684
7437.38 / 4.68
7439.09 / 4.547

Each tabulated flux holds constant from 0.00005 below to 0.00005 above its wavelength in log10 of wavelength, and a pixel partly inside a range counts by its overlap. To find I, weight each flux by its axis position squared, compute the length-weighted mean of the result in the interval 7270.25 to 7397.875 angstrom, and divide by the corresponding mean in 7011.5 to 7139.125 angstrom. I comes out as 1.11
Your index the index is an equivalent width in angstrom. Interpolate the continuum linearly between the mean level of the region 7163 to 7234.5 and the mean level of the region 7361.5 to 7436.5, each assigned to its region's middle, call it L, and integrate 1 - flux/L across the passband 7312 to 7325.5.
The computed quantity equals 0.2 angstrom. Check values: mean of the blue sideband 4.18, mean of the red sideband 4.53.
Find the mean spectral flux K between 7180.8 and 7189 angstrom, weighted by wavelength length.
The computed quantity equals 4.17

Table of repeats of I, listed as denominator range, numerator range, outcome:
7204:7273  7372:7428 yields 1.11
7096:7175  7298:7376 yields 1.15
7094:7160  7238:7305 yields 1.11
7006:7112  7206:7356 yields 1.05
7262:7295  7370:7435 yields 1.08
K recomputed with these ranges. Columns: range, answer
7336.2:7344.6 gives 4.53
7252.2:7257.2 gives 4.21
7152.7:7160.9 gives 4.06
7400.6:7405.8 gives 4.56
